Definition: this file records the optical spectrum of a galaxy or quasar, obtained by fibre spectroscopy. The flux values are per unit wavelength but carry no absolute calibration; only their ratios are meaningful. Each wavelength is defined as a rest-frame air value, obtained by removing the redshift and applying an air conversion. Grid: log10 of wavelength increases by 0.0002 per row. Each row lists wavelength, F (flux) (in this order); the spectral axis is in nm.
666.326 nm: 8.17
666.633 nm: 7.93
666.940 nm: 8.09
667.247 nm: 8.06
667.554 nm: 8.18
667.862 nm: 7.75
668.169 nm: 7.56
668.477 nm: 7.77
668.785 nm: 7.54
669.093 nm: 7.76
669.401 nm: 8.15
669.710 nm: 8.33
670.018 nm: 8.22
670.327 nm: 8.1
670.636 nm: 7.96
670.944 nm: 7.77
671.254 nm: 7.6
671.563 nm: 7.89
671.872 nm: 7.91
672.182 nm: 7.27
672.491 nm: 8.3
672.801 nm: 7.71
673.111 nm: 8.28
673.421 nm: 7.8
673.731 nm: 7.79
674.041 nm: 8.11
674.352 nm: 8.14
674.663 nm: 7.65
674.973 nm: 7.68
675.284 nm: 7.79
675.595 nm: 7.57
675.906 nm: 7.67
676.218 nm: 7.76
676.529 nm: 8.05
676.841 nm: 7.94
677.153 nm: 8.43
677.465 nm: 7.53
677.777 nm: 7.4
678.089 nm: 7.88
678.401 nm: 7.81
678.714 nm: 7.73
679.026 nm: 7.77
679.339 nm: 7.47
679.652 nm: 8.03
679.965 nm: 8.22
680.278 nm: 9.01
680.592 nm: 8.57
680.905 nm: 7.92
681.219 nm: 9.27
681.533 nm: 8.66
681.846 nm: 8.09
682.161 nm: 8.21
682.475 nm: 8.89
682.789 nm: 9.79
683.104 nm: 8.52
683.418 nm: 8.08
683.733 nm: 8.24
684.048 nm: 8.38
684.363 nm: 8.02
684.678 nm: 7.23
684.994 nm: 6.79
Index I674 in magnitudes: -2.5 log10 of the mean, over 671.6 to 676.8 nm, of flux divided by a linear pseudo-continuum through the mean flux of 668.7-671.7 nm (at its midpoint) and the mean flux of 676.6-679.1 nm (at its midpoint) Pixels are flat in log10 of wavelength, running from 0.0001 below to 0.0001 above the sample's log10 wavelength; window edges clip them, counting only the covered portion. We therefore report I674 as 0.00 mag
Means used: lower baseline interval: 7.94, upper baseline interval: 7.82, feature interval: 7.85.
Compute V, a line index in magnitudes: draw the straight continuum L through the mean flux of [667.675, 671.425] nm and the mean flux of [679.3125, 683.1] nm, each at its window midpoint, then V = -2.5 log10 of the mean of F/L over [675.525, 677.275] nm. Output 0.05 mag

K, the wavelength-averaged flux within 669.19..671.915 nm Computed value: 7.99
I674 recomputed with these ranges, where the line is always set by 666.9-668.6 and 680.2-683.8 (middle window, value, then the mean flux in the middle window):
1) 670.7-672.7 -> 0.04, 7.8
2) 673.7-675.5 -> 0.05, 7.86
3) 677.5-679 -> 0.10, 7.7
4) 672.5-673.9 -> 0.03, 7.94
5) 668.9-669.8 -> -0.01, 8.04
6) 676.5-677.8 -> 0.06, 7.9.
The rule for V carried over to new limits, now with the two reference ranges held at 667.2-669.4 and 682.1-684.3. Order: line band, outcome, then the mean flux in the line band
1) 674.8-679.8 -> 0.07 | 7.78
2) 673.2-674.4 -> 0.02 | 7.96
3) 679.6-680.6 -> -0.01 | 8.48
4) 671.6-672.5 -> 0.03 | 7.76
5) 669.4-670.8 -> -0.03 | 8.15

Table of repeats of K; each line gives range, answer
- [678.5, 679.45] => 7.67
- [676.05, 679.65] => 7.81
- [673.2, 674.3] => 7.95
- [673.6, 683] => 8.1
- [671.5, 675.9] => 7.84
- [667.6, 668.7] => 7.73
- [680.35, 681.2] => 8.48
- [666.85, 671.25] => 7.93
